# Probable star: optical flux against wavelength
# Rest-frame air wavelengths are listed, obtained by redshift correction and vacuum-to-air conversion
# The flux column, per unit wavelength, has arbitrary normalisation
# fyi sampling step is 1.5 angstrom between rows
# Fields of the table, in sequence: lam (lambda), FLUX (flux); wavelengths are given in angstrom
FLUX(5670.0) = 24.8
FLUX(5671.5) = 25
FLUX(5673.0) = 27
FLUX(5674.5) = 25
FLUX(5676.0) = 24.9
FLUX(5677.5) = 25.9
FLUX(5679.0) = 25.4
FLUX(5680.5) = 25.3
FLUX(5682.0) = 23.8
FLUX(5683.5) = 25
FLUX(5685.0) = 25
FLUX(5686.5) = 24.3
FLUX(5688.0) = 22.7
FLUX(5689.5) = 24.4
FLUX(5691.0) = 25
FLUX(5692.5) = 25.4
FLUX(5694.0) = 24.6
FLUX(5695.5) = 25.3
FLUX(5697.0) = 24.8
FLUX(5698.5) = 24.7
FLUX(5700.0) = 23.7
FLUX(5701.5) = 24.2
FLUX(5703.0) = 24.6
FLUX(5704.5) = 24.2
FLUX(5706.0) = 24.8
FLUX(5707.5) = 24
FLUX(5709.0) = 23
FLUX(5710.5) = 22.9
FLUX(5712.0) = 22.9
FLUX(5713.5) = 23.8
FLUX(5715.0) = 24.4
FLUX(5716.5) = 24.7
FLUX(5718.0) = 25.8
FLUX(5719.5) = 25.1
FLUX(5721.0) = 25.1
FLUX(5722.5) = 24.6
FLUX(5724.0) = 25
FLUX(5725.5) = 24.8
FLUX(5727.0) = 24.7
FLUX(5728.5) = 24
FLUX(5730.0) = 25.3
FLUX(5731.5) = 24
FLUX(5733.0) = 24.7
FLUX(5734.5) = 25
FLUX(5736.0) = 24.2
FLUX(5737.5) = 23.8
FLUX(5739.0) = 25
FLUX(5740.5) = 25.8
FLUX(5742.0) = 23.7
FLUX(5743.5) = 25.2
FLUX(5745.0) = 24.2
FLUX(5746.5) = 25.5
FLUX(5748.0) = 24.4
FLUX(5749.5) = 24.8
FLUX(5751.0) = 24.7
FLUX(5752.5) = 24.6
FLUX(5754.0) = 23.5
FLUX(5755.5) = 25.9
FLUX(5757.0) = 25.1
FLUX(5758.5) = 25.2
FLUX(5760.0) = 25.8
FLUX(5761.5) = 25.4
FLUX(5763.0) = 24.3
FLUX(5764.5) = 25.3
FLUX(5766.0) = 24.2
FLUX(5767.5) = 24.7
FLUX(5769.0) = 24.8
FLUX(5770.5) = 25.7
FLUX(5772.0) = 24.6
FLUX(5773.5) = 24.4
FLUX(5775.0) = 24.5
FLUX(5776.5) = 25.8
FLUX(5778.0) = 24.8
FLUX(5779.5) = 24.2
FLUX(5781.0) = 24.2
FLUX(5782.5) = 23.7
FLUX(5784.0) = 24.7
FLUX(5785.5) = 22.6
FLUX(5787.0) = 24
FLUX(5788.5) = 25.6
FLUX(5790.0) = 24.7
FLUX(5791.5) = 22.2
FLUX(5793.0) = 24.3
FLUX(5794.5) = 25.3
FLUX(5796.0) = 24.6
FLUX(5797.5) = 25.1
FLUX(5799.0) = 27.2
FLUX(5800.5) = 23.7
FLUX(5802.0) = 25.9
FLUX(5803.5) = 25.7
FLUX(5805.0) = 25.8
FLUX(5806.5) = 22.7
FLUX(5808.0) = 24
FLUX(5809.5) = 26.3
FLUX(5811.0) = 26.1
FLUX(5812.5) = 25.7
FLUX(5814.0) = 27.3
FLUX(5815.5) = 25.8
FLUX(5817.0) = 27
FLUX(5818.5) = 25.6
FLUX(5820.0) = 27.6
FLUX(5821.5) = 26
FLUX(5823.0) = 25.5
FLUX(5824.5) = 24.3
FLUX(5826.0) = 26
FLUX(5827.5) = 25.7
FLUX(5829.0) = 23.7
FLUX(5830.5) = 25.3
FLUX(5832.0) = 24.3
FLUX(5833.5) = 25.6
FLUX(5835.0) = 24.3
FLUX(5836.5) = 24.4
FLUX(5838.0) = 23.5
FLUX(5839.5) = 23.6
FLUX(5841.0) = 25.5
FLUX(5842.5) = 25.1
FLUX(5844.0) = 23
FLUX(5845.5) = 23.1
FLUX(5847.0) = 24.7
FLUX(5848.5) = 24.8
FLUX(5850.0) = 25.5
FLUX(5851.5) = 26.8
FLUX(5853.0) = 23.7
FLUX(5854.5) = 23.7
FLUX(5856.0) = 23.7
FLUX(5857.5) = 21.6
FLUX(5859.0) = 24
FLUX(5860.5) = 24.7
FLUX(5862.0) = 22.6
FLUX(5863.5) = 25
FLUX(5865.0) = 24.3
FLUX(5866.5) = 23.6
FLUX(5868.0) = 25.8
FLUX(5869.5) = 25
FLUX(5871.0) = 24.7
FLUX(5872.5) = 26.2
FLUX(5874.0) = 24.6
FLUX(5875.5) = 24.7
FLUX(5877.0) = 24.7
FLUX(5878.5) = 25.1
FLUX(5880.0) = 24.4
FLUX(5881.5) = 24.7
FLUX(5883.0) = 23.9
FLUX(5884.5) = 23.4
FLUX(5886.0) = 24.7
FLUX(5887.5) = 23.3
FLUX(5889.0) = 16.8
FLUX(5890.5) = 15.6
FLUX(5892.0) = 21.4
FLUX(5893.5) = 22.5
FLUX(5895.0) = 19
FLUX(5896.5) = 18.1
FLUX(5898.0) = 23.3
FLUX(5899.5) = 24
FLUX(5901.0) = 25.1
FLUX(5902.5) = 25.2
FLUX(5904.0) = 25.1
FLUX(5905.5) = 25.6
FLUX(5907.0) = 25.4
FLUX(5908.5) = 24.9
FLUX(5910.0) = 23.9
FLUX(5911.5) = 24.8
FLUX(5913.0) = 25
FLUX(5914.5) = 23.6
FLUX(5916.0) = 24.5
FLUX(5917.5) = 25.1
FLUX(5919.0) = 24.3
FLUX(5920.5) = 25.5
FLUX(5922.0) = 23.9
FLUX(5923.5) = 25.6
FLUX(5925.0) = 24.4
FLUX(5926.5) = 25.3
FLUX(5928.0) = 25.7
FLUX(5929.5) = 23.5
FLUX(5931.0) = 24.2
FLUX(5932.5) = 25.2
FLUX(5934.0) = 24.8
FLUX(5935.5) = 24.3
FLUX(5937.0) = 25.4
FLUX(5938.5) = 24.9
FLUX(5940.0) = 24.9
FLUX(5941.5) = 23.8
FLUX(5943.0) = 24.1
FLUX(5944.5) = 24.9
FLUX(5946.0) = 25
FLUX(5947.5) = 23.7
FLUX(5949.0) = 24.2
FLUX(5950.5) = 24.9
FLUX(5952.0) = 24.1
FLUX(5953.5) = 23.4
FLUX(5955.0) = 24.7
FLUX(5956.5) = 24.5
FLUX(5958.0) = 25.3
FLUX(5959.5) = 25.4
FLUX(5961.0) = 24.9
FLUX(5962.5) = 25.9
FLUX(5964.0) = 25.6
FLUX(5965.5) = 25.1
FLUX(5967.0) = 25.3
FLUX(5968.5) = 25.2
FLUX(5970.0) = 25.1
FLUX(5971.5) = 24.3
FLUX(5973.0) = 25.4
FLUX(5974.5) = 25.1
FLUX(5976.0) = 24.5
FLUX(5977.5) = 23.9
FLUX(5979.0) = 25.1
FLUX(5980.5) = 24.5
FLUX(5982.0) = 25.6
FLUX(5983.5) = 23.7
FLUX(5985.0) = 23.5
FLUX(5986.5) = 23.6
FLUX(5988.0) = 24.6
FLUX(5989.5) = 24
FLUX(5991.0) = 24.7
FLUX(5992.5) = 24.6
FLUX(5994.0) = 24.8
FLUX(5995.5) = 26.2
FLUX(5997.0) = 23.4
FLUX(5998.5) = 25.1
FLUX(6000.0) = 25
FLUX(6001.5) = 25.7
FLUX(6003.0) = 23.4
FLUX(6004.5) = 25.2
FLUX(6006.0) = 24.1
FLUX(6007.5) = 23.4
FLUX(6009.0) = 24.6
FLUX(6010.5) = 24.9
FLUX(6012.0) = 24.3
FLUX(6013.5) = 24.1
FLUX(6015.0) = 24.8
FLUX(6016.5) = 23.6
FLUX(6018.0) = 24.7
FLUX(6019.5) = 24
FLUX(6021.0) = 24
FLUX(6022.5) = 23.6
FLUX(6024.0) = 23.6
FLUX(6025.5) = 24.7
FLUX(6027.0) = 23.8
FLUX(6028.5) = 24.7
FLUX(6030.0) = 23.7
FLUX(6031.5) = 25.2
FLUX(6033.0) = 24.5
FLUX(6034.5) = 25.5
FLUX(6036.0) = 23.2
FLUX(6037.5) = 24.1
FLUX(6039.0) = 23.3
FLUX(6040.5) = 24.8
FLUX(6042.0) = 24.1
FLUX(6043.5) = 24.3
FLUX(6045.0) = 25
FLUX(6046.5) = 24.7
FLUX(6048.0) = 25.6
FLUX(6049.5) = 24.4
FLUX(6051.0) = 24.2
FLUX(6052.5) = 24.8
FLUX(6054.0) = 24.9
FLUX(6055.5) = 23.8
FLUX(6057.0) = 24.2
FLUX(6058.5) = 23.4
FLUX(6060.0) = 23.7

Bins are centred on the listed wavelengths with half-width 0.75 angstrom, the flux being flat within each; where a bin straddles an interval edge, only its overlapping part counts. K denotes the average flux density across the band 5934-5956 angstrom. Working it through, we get 24.5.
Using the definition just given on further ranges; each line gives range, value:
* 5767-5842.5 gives 25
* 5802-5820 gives 25.7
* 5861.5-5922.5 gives 23.7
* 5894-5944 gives 24.3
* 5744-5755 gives 24.6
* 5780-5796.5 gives 24.2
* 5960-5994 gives 24.7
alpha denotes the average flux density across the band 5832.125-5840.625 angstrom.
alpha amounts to 24.3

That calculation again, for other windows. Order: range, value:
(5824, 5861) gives 24.4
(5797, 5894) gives 24.5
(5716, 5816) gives 24.8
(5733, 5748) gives 24.7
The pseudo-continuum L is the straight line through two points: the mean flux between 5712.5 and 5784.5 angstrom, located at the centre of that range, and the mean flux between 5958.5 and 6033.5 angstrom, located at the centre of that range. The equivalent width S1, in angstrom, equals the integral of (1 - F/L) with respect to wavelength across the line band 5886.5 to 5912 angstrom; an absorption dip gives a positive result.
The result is 2.12 angstrom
